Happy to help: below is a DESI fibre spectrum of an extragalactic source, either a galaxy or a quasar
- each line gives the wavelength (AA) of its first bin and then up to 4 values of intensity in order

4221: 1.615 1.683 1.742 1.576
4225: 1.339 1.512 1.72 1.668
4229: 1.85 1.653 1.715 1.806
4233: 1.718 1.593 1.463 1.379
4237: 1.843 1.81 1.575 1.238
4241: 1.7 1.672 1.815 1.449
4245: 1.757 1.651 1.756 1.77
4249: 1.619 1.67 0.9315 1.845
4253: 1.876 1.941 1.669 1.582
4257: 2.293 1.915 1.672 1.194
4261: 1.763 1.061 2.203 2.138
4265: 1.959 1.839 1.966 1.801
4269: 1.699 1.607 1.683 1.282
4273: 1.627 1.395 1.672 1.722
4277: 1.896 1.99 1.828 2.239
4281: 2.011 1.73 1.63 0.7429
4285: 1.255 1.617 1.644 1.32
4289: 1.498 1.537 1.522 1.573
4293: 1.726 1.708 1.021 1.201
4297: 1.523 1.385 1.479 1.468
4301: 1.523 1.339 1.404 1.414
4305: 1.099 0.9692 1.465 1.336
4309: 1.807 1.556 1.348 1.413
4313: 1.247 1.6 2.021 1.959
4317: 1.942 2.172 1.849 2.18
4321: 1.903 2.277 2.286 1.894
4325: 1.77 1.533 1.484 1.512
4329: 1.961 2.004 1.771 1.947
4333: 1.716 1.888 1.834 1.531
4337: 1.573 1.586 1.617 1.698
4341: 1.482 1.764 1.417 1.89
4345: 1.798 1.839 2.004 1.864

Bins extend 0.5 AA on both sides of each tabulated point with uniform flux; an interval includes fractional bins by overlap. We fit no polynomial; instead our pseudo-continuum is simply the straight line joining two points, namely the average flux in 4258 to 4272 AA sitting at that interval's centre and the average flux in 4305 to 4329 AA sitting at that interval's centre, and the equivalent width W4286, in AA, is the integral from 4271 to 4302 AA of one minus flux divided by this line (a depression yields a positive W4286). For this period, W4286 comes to 2.9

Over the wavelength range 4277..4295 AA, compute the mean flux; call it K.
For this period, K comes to 1.61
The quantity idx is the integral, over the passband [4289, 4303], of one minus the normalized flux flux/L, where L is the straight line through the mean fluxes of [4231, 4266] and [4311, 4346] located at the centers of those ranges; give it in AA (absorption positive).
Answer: 2.2 AA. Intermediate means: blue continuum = 1.69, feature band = 1.46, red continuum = 1.77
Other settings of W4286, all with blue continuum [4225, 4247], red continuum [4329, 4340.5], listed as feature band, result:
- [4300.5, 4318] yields 2.1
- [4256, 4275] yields -0.5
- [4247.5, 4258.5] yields -0.5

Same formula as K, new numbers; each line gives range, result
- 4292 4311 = 1.41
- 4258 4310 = 1.58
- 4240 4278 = 1.7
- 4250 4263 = 1.67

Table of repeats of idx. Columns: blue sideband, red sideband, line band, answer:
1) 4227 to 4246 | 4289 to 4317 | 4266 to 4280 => -1.6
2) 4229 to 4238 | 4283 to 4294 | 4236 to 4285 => -4.1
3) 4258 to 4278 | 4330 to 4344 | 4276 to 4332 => 2.3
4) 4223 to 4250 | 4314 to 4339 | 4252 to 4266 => -0.8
